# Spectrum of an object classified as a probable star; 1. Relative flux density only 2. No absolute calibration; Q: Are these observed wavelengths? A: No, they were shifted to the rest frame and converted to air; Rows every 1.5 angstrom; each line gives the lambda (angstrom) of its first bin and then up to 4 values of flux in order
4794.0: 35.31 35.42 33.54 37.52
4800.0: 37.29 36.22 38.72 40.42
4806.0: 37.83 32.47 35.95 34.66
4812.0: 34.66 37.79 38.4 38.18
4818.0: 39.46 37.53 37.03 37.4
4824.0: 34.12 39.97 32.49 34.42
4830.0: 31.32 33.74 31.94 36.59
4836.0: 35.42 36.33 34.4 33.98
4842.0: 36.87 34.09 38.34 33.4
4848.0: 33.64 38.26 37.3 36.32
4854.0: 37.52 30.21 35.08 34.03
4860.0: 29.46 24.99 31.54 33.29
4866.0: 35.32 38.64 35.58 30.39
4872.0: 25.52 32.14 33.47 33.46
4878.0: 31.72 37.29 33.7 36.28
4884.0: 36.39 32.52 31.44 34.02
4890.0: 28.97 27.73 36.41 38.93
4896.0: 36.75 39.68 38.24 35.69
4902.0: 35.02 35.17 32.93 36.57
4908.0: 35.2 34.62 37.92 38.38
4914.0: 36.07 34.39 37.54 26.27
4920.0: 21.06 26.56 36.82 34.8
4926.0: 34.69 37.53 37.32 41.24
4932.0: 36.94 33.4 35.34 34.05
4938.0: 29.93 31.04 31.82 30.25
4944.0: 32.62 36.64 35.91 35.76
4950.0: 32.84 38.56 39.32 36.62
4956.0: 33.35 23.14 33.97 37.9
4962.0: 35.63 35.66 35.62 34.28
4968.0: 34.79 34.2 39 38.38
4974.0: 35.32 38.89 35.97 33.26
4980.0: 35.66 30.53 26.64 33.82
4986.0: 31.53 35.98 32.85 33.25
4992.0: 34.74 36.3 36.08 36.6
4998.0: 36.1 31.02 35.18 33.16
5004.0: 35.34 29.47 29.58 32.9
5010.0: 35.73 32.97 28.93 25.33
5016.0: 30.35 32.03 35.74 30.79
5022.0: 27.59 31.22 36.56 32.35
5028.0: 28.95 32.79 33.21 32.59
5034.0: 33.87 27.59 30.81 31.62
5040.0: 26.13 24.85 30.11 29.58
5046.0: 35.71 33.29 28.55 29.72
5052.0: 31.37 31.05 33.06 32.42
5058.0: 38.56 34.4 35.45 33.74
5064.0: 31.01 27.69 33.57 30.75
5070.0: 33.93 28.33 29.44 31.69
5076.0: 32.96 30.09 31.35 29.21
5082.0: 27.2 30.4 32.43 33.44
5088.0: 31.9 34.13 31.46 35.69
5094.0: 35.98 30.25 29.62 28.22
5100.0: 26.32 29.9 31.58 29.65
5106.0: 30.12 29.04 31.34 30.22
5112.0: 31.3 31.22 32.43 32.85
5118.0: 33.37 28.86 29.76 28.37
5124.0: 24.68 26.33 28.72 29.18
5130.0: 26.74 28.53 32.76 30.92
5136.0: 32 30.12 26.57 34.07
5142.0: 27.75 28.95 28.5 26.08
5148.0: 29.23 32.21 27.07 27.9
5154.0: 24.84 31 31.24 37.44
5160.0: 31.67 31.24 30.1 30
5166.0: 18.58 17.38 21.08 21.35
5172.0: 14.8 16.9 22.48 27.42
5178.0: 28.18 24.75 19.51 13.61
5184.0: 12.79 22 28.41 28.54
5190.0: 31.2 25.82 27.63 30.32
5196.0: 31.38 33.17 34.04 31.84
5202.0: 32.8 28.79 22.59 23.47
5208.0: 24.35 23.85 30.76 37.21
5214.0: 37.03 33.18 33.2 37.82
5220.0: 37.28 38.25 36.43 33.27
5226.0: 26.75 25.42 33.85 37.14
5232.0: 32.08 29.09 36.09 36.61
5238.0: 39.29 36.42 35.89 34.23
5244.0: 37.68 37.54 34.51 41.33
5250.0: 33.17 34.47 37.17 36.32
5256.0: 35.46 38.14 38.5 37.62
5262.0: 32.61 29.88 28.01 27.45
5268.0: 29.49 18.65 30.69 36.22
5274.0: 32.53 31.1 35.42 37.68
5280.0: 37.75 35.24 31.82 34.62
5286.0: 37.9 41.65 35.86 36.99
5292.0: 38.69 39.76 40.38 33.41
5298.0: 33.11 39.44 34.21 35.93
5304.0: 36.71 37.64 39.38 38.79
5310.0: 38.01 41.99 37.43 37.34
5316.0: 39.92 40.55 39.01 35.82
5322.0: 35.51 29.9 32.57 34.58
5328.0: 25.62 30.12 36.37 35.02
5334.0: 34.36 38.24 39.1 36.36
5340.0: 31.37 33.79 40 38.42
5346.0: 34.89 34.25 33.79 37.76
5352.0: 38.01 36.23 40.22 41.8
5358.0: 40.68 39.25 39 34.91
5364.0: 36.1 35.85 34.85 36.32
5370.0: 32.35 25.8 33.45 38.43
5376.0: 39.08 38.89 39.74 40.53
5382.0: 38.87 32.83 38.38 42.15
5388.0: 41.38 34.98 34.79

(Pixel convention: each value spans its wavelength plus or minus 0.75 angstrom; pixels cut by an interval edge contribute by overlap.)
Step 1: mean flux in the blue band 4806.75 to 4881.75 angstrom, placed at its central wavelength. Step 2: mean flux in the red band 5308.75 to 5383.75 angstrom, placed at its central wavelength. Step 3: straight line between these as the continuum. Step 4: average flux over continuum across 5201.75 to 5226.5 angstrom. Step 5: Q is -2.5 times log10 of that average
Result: 0.138 mag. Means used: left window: 34.6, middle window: 31.6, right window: 36.3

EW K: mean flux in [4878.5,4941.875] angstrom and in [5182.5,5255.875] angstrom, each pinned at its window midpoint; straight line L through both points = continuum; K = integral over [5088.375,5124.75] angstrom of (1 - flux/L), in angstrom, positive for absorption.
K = 2.41 angstrom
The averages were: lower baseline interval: 34.4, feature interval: 30.7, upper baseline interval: 32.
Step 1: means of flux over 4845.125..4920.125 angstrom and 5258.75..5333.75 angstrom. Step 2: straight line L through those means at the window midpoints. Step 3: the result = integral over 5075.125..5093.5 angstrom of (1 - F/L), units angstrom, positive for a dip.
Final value 1.5 angstrom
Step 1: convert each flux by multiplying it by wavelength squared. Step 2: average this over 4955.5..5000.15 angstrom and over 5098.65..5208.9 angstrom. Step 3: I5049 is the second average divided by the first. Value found 0.87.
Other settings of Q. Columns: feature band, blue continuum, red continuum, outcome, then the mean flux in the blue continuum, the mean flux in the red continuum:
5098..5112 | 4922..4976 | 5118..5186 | -0.04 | 35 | 26.6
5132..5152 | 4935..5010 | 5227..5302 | 0.16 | 34.1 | 34.8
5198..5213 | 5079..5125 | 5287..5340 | 0.16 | 30.7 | 36.5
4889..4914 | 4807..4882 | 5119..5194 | -0.07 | 34.6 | 26.7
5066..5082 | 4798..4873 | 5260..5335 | 0.14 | 35.1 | 35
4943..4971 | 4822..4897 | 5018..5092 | -0.07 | 34.1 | 31.5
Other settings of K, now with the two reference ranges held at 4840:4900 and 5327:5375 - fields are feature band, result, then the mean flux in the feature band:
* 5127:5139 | 1.8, 29.7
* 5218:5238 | 0.7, 34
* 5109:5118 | 0.8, 31.7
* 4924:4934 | -0.7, 36.7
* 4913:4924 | 0.9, 31.5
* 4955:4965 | 0.2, 33.5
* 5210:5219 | 0.2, 34.5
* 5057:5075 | 1.2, 32.4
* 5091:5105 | 1.6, 30.9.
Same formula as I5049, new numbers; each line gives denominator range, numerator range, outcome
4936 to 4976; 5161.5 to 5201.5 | 0.79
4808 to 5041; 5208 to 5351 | 1.18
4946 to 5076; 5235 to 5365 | 1.22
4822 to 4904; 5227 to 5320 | 1.22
